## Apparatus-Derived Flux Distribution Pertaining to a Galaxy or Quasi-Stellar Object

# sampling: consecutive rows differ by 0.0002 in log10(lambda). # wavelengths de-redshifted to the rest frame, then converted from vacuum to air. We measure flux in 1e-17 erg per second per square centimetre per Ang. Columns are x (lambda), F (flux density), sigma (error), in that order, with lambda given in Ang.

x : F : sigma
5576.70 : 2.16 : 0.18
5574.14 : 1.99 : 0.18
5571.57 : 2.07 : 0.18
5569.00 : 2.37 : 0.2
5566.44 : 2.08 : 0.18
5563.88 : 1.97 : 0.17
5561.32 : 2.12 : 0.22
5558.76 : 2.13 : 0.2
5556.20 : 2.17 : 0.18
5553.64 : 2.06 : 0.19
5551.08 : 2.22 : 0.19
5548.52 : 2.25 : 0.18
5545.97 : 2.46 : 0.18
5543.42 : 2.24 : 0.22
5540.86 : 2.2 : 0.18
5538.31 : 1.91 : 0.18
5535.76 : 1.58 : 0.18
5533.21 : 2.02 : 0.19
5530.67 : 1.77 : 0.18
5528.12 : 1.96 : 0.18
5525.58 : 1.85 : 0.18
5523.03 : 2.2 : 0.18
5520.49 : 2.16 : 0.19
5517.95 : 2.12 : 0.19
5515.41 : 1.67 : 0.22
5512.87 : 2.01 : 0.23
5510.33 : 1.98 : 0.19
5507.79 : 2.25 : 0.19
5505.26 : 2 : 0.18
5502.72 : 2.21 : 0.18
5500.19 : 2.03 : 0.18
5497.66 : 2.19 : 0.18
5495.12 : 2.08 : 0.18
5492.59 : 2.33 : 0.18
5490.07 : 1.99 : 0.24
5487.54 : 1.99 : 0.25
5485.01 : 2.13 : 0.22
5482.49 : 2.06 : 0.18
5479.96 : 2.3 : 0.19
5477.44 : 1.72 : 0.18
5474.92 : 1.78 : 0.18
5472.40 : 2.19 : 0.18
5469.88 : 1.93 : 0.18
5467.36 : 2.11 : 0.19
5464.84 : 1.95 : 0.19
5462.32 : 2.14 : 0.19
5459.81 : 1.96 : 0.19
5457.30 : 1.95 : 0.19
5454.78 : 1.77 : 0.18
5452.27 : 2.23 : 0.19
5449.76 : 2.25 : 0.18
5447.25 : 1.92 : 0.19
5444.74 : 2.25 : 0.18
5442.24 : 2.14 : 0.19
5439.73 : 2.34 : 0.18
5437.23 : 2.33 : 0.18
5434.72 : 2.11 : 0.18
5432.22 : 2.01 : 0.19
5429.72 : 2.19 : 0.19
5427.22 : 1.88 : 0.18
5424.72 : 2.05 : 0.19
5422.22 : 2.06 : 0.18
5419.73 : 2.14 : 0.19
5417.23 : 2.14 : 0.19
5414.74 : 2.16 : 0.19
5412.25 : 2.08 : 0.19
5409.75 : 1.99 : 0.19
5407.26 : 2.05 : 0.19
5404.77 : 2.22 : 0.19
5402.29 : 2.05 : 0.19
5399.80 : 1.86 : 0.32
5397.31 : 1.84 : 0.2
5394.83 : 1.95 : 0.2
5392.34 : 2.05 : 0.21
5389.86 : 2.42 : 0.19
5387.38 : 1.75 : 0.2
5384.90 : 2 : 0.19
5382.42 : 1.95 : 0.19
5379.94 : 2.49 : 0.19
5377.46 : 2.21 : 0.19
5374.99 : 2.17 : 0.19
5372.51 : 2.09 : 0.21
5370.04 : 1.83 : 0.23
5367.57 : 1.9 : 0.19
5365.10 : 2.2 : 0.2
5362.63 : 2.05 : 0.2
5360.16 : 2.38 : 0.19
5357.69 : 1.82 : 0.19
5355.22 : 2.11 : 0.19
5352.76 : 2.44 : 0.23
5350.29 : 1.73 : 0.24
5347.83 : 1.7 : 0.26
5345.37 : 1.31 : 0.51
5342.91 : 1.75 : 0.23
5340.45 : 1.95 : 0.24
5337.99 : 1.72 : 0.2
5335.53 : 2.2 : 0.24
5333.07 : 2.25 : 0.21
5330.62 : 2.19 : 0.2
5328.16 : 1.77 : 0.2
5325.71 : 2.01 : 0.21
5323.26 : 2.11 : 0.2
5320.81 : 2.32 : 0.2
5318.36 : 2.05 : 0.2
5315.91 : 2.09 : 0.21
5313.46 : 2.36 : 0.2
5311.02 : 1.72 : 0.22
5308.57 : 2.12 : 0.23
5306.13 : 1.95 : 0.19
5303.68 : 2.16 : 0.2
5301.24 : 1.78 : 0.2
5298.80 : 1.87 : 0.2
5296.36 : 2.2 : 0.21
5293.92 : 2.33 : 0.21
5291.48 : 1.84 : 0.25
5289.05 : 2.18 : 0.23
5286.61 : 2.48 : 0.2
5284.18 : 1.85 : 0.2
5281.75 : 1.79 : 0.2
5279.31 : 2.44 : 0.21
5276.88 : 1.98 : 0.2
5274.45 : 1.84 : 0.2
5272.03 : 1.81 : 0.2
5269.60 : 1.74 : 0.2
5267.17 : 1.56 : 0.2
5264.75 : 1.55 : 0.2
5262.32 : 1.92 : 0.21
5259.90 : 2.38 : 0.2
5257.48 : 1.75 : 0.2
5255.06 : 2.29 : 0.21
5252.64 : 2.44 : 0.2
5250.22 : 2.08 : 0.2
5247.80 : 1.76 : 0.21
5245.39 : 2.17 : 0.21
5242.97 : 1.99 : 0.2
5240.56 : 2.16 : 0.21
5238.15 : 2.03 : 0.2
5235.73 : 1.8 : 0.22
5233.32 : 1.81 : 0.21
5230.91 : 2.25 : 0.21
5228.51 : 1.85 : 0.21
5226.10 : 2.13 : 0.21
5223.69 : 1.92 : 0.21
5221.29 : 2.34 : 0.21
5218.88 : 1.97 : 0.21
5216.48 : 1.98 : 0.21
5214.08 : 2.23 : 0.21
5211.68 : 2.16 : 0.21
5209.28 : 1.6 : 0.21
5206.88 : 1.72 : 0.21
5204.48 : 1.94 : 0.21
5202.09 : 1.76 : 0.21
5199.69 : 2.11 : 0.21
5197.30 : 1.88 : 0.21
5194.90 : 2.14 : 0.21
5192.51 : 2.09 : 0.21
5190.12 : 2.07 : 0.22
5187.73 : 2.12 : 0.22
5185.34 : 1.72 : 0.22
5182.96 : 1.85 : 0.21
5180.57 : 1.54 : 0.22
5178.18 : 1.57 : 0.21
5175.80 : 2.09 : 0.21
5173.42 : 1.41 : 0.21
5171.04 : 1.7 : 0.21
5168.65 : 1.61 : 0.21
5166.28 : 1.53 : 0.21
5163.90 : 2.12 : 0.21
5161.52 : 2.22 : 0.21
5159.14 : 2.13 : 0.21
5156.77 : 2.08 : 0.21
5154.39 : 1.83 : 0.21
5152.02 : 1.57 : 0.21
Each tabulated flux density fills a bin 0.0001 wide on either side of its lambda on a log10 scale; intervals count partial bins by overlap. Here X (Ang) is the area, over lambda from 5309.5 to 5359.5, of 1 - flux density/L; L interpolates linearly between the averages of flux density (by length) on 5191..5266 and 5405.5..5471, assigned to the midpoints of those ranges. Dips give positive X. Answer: 1.5 Ang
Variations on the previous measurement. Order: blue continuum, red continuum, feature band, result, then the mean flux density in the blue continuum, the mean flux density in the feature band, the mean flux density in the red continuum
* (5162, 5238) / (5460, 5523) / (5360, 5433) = -2.2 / 1.91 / 2.07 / 2.06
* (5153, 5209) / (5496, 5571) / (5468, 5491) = 0.4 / 1.87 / 2.01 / 2.08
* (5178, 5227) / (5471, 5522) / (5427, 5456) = -1.2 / 1.95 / 2.13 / 2.06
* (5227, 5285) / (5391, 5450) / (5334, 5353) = 1.9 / 1.97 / 1.82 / 2.08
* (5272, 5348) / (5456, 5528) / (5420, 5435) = -0.1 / 2.01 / 2.05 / 2.04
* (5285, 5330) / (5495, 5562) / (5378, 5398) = 0.0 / 2.07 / 2.07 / 2.07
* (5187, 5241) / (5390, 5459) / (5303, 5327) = -0.6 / 2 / 2.09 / 2.08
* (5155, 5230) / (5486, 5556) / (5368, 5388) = -0.6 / 1.92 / 2.06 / 2.07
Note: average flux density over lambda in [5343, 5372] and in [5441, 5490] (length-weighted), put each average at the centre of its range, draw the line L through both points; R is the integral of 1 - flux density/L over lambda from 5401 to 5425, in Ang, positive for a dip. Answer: -1.21 Ang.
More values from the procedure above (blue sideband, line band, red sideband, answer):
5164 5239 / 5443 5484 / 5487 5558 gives 0.10 Ang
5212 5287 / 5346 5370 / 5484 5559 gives 0.28 Ang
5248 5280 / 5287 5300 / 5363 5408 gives -0.78 Ang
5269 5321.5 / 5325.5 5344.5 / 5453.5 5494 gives 0.66 Ang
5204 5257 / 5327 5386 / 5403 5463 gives 1.75 Ang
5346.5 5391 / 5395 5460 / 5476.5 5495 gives -0.05 Ang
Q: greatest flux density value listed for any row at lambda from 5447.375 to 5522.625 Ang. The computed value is 2.33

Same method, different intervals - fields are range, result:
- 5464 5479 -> 2.19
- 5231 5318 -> 2.48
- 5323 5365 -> 2.44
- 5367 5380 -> 2.49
